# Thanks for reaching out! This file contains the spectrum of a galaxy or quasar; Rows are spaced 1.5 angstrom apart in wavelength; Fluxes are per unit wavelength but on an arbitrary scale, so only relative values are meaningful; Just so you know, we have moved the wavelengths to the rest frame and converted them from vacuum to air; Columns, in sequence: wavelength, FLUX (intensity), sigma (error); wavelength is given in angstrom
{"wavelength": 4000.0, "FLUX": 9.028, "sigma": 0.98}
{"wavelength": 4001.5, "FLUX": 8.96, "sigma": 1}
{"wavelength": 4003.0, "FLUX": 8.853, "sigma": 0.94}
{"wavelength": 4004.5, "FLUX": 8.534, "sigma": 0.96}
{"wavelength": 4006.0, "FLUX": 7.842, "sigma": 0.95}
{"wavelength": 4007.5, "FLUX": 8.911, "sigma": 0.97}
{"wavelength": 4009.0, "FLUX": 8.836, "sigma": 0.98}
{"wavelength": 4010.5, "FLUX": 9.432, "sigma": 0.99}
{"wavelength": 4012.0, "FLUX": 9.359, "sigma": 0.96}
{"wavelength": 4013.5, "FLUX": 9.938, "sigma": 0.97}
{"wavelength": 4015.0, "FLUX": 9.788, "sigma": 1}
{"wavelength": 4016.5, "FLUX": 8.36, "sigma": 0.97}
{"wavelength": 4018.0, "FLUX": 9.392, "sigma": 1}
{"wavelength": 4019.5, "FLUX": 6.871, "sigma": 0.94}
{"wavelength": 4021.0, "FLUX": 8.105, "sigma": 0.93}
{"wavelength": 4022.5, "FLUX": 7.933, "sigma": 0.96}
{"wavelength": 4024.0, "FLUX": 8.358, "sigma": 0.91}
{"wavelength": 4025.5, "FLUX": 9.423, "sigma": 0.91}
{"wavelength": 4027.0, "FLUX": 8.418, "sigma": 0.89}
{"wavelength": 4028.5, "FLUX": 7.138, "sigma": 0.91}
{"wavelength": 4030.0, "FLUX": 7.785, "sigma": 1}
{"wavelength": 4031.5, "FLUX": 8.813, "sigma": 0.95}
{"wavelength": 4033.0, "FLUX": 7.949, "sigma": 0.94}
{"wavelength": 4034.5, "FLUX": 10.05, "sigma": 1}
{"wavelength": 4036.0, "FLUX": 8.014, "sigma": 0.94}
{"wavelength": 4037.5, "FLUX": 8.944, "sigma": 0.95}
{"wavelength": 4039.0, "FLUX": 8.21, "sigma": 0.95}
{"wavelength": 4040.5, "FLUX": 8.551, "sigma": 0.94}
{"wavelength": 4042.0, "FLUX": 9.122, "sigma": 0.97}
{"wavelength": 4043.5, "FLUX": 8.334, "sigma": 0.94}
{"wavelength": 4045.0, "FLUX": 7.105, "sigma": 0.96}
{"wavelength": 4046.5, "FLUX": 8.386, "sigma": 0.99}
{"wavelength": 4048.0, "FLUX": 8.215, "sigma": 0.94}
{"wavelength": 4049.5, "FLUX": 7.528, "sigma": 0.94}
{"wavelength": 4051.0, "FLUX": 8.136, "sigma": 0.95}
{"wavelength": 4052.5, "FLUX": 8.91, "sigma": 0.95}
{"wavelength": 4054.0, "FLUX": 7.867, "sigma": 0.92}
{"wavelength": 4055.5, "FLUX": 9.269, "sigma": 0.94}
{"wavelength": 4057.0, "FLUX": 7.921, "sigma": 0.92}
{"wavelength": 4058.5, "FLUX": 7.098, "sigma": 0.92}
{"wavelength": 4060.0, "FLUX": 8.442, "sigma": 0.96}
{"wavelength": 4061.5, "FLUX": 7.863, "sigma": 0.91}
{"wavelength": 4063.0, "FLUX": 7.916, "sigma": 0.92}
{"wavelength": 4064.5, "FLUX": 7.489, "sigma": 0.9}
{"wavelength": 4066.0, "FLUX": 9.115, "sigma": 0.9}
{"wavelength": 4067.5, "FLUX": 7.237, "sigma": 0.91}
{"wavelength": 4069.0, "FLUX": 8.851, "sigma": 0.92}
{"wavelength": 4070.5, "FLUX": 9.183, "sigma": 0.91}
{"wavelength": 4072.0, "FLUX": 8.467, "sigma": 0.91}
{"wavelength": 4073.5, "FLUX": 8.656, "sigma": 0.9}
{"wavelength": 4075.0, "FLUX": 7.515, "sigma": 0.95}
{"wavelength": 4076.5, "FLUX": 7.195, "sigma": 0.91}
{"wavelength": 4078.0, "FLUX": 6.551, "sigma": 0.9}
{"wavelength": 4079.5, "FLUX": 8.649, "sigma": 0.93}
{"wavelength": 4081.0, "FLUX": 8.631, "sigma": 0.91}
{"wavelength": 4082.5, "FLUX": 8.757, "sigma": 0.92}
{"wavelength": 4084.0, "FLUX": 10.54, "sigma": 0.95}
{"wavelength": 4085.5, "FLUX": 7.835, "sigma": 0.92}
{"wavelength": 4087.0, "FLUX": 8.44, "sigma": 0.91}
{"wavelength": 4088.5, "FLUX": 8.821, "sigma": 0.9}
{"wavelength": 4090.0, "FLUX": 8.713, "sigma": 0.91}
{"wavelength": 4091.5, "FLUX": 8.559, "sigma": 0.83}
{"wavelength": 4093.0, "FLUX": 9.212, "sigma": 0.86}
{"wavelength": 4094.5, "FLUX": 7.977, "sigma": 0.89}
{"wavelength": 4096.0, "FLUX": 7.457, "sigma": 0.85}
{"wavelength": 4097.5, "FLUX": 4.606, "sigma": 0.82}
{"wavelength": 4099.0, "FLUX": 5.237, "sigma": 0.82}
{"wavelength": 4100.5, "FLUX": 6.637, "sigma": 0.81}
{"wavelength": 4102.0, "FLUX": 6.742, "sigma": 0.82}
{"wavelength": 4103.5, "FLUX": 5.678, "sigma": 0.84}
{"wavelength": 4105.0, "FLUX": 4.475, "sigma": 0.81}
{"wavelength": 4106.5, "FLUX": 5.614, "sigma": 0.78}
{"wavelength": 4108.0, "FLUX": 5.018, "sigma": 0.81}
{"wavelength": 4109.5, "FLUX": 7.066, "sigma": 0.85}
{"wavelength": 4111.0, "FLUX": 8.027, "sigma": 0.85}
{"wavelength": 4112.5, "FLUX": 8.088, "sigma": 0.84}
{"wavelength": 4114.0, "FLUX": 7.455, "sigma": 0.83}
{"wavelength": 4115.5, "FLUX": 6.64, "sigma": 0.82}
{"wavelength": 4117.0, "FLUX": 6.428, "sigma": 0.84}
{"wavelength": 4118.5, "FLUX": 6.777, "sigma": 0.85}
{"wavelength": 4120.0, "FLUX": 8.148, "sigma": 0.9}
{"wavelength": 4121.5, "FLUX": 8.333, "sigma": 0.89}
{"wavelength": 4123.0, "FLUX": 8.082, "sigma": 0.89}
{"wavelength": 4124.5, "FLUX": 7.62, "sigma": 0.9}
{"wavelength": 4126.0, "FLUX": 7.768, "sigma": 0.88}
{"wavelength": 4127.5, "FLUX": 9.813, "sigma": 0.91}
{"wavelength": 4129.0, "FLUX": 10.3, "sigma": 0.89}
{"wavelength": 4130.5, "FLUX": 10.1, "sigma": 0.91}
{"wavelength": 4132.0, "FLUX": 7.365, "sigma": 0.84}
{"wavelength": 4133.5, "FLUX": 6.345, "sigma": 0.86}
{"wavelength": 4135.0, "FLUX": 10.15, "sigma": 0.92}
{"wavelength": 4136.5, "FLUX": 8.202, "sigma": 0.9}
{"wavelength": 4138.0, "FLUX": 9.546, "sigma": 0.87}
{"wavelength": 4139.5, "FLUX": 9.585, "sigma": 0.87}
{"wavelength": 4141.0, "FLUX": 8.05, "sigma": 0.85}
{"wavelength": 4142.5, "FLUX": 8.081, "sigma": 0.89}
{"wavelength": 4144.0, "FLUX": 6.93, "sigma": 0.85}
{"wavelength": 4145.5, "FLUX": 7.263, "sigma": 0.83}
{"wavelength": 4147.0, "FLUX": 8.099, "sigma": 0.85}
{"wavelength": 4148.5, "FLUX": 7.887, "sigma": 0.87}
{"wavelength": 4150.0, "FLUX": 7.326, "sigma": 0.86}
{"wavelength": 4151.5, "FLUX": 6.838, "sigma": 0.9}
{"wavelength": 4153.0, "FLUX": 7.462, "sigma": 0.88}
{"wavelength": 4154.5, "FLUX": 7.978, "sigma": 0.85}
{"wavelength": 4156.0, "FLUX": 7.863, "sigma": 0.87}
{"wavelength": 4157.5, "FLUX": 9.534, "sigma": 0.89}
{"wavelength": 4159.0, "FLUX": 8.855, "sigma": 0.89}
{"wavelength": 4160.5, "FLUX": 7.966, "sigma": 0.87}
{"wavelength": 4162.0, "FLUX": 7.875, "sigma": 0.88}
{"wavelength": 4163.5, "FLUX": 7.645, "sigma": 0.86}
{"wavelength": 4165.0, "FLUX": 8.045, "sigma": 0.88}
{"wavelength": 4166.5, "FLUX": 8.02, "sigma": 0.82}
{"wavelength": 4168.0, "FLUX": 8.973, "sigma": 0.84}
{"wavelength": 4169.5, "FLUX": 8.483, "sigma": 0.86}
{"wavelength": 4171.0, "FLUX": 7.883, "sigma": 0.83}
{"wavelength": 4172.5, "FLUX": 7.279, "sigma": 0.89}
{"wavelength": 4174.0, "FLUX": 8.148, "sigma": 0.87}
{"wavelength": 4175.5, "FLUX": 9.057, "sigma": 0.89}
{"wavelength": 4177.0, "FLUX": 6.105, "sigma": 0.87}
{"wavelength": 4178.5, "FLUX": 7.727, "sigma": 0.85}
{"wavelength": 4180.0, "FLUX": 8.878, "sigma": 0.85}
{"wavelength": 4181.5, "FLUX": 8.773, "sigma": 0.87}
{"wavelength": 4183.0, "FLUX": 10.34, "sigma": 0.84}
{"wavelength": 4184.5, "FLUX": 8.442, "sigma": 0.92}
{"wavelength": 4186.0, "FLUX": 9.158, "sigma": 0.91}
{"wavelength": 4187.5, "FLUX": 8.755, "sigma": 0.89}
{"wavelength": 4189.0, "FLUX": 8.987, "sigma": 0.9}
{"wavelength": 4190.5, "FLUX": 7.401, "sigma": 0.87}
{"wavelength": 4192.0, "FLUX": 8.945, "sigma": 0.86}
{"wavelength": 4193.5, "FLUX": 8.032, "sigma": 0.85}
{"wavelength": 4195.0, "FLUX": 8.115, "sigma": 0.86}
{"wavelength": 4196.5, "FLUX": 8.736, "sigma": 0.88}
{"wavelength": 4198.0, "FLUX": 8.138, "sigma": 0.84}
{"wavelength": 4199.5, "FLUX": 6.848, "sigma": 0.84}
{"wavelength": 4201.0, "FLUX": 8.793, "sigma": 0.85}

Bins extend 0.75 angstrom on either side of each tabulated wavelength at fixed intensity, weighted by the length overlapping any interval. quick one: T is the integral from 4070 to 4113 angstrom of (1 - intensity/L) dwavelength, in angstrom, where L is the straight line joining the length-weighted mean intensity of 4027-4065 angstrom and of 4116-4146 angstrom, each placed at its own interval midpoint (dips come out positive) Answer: 3.7 angstrom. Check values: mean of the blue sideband 8.21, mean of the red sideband 8.24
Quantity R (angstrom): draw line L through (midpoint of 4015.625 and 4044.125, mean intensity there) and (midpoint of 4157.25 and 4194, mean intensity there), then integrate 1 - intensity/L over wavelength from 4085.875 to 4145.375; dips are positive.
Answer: 5.3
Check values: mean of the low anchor 8.42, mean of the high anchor 8.36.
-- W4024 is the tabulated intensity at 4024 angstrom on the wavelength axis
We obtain 8.358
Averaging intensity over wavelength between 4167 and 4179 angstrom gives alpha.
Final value 7.96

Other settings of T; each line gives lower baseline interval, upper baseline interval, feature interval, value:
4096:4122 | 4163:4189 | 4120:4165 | -4.9 angstrom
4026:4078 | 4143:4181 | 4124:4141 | -1.7 angstrom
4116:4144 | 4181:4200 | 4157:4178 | 0.8 angstrom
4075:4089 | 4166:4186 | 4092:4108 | 3.8 angstrom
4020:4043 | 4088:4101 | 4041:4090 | -2.2 angstrom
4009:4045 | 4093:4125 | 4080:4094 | -2.9 angstrom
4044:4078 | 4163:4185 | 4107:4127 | 2.0 angstrom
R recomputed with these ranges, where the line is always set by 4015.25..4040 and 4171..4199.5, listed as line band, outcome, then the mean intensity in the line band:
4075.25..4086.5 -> 0.1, 8.28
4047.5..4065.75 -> 0.7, 8.08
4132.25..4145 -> 0.1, 8.3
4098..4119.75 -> 5.0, 6.44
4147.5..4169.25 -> 0.8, 8.03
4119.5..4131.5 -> -0.6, 8.75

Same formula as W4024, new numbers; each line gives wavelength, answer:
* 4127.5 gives 9.813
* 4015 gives 9.788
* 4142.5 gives 8.081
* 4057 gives 7.921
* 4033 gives 7.949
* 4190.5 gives 7.401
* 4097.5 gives 4.606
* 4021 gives 8.105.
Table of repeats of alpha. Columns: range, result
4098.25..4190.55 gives 7.86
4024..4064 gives 8.28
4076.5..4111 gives 7.34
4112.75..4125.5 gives 7.47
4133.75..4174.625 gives 8.12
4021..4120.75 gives 7.85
